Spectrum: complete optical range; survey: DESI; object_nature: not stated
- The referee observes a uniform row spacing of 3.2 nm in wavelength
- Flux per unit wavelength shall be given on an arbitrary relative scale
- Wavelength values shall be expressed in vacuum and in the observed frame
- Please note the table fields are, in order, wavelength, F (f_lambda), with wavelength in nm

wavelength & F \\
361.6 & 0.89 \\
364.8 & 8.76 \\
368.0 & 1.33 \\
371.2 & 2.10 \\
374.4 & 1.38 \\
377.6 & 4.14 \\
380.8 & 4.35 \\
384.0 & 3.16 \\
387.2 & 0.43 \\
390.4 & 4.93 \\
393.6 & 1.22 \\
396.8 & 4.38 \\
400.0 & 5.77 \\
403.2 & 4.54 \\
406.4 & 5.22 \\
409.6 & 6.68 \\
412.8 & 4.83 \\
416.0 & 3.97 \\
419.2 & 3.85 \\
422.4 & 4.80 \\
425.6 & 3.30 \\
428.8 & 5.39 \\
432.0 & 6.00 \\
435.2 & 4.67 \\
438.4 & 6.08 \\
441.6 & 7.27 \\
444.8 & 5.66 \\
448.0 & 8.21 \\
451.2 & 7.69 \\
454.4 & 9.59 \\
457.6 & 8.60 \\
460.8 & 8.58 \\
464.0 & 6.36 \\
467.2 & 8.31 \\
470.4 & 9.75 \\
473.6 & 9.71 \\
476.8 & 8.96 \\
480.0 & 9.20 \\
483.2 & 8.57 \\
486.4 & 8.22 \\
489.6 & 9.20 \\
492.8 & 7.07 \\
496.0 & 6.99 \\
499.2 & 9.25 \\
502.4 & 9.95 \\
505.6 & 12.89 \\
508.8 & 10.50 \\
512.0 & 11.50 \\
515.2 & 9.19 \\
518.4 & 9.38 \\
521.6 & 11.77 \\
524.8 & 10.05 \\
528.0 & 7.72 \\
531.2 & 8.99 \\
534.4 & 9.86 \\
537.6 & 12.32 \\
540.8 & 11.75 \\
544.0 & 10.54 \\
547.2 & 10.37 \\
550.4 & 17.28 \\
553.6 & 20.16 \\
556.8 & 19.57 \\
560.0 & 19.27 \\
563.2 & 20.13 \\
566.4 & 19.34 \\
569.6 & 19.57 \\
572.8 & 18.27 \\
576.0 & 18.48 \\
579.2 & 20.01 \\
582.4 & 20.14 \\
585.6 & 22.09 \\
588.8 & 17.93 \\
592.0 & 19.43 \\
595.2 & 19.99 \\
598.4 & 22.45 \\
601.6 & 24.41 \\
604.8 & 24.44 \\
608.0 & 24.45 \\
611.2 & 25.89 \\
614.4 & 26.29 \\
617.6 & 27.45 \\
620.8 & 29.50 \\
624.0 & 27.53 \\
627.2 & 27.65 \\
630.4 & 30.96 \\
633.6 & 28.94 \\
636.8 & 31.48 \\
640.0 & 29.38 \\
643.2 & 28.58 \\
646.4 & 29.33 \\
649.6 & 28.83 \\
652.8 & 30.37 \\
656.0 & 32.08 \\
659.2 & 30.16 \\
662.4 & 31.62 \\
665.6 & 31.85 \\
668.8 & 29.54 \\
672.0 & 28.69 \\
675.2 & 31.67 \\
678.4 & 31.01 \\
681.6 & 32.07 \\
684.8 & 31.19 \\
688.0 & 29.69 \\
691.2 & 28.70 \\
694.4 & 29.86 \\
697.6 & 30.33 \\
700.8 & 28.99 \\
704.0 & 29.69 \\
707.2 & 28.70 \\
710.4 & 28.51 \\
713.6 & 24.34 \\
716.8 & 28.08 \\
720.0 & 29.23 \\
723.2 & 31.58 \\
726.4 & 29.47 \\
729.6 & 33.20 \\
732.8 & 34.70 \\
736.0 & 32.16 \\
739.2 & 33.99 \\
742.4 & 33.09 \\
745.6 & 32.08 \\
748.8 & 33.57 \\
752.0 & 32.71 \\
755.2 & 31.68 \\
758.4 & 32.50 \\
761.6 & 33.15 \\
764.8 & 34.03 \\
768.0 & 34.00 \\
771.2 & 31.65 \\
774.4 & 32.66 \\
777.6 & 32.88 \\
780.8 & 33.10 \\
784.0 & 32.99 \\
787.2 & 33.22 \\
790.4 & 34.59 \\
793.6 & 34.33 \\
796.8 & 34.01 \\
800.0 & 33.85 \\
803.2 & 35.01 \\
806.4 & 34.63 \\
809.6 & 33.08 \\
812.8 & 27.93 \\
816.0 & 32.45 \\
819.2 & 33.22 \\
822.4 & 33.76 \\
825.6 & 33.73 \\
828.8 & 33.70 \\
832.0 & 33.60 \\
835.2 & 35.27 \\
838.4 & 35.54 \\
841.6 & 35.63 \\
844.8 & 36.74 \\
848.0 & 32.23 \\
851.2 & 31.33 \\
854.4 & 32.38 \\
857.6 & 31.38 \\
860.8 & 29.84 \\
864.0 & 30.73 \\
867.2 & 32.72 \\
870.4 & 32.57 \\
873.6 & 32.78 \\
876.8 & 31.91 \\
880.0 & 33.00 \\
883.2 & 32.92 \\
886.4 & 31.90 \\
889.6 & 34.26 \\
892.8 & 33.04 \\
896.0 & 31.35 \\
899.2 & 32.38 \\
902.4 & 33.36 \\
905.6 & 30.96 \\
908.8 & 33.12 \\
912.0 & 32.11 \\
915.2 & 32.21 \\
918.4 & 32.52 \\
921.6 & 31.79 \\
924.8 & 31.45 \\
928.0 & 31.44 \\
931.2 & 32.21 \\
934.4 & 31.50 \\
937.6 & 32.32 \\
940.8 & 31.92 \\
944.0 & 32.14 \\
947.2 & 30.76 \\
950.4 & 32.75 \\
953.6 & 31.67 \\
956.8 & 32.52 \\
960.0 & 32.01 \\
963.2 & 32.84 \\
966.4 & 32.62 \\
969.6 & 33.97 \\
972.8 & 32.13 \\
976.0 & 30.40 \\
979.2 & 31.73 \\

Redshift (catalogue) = 0.38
